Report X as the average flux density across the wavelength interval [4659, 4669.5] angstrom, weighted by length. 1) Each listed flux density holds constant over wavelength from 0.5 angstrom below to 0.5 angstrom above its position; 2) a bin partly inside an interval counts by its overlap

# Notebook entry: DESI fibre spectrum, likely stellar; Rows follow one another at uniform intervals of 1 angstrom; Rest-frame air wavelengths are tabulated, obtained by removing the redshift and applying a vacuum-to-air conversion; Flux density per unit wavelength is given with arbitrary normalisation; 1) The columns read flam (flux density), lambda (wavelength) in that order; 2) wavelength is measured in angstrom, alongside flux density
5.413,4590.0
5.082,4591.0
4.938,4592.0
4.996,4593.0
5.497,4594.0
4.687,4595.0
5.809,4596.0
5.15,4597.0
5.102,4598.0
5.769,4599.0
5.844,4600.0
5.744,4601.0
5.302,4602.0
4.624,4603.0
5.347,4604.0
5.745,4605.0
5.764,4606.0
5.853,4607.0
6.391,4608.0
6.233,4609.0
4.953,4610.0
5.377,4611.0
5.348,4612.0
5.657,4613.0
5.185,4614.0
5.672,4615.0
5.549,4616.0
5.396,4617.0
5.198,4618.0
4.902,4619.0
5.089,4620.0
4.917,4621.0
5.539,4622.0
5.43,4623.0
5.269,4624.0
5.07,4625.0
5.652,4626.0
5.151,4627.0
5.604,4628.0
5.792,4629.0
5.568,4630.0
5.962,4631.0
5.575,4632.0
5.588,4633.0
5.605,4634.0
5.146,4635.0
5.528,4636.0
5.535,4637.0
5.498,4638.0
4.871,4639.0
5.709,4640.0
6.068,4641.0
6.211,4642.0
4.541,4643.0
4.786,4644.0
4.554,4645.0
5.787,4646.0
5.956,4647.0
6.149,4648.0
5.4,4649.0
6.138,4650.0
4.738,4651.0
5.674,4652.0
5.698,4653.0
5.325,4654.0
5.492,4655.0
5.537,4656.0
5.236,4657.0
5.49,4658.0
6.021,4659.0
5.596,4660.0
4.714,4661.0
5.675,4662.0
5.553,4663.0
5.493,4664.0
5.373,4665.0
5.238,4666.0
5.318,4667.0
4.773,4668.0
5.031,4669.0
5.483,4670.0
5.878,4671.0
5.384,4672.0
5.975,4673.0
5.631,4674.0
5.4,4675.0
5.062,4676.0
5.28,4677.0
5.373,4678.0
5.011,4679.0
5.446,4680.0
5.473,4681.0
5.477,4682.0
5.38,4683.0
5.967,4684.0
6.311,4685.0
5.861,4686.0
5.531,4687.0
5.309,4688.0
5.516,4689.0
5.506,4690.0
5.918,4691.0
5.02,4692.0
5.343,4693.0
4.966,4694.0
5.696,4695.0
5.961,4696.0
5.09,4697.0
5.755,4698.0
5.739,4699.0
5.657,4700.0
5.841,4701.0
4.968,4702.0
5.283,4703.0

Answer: 5.31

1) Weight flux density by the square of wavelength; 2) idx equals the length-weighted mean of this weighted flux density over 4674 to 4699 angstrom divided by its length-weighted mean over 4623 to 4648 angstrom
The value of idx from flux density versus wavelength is 1.03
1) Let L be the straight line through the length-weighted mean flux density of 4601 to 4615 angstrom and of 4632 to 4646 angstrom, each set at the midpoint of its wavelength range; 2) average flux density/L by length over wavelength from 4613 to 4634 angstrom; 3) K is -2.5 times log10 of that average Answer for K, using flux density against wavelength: 0.01 mag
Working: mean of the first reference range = 5.53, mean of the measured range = 5.42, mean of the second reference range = 5.38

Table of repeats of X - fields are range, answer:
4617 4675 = 5.44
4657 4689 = 5.47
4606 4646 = 5.44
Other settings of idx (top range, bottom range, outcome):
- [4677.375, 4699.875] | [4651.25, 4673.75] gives 1.03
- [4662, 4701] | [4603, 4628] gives 1.04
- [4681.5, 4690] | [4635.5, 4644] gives 1.06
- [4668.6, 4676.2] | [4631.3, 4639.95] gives 1.03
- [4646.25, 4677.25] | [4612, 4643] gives 1.02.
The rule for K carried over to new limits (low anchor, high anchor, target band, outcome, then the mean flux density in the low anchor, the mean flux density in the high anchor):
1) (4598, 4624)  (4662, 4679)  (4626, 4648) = -0.01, 5.46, 5.39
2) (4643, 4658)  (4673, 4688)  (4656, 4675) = 0.01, 5.43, 5.52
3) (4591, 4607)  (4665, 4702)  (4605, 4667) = -0.01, 5.36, 5.48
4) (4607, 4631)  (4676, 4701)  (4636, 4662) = 0.00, 5.45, 5.52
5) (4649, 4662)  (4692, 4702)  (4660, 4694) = 0.01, 5.48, 5.5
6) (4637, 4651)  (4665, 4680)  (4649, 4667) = -0.01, 5.49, 5.35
